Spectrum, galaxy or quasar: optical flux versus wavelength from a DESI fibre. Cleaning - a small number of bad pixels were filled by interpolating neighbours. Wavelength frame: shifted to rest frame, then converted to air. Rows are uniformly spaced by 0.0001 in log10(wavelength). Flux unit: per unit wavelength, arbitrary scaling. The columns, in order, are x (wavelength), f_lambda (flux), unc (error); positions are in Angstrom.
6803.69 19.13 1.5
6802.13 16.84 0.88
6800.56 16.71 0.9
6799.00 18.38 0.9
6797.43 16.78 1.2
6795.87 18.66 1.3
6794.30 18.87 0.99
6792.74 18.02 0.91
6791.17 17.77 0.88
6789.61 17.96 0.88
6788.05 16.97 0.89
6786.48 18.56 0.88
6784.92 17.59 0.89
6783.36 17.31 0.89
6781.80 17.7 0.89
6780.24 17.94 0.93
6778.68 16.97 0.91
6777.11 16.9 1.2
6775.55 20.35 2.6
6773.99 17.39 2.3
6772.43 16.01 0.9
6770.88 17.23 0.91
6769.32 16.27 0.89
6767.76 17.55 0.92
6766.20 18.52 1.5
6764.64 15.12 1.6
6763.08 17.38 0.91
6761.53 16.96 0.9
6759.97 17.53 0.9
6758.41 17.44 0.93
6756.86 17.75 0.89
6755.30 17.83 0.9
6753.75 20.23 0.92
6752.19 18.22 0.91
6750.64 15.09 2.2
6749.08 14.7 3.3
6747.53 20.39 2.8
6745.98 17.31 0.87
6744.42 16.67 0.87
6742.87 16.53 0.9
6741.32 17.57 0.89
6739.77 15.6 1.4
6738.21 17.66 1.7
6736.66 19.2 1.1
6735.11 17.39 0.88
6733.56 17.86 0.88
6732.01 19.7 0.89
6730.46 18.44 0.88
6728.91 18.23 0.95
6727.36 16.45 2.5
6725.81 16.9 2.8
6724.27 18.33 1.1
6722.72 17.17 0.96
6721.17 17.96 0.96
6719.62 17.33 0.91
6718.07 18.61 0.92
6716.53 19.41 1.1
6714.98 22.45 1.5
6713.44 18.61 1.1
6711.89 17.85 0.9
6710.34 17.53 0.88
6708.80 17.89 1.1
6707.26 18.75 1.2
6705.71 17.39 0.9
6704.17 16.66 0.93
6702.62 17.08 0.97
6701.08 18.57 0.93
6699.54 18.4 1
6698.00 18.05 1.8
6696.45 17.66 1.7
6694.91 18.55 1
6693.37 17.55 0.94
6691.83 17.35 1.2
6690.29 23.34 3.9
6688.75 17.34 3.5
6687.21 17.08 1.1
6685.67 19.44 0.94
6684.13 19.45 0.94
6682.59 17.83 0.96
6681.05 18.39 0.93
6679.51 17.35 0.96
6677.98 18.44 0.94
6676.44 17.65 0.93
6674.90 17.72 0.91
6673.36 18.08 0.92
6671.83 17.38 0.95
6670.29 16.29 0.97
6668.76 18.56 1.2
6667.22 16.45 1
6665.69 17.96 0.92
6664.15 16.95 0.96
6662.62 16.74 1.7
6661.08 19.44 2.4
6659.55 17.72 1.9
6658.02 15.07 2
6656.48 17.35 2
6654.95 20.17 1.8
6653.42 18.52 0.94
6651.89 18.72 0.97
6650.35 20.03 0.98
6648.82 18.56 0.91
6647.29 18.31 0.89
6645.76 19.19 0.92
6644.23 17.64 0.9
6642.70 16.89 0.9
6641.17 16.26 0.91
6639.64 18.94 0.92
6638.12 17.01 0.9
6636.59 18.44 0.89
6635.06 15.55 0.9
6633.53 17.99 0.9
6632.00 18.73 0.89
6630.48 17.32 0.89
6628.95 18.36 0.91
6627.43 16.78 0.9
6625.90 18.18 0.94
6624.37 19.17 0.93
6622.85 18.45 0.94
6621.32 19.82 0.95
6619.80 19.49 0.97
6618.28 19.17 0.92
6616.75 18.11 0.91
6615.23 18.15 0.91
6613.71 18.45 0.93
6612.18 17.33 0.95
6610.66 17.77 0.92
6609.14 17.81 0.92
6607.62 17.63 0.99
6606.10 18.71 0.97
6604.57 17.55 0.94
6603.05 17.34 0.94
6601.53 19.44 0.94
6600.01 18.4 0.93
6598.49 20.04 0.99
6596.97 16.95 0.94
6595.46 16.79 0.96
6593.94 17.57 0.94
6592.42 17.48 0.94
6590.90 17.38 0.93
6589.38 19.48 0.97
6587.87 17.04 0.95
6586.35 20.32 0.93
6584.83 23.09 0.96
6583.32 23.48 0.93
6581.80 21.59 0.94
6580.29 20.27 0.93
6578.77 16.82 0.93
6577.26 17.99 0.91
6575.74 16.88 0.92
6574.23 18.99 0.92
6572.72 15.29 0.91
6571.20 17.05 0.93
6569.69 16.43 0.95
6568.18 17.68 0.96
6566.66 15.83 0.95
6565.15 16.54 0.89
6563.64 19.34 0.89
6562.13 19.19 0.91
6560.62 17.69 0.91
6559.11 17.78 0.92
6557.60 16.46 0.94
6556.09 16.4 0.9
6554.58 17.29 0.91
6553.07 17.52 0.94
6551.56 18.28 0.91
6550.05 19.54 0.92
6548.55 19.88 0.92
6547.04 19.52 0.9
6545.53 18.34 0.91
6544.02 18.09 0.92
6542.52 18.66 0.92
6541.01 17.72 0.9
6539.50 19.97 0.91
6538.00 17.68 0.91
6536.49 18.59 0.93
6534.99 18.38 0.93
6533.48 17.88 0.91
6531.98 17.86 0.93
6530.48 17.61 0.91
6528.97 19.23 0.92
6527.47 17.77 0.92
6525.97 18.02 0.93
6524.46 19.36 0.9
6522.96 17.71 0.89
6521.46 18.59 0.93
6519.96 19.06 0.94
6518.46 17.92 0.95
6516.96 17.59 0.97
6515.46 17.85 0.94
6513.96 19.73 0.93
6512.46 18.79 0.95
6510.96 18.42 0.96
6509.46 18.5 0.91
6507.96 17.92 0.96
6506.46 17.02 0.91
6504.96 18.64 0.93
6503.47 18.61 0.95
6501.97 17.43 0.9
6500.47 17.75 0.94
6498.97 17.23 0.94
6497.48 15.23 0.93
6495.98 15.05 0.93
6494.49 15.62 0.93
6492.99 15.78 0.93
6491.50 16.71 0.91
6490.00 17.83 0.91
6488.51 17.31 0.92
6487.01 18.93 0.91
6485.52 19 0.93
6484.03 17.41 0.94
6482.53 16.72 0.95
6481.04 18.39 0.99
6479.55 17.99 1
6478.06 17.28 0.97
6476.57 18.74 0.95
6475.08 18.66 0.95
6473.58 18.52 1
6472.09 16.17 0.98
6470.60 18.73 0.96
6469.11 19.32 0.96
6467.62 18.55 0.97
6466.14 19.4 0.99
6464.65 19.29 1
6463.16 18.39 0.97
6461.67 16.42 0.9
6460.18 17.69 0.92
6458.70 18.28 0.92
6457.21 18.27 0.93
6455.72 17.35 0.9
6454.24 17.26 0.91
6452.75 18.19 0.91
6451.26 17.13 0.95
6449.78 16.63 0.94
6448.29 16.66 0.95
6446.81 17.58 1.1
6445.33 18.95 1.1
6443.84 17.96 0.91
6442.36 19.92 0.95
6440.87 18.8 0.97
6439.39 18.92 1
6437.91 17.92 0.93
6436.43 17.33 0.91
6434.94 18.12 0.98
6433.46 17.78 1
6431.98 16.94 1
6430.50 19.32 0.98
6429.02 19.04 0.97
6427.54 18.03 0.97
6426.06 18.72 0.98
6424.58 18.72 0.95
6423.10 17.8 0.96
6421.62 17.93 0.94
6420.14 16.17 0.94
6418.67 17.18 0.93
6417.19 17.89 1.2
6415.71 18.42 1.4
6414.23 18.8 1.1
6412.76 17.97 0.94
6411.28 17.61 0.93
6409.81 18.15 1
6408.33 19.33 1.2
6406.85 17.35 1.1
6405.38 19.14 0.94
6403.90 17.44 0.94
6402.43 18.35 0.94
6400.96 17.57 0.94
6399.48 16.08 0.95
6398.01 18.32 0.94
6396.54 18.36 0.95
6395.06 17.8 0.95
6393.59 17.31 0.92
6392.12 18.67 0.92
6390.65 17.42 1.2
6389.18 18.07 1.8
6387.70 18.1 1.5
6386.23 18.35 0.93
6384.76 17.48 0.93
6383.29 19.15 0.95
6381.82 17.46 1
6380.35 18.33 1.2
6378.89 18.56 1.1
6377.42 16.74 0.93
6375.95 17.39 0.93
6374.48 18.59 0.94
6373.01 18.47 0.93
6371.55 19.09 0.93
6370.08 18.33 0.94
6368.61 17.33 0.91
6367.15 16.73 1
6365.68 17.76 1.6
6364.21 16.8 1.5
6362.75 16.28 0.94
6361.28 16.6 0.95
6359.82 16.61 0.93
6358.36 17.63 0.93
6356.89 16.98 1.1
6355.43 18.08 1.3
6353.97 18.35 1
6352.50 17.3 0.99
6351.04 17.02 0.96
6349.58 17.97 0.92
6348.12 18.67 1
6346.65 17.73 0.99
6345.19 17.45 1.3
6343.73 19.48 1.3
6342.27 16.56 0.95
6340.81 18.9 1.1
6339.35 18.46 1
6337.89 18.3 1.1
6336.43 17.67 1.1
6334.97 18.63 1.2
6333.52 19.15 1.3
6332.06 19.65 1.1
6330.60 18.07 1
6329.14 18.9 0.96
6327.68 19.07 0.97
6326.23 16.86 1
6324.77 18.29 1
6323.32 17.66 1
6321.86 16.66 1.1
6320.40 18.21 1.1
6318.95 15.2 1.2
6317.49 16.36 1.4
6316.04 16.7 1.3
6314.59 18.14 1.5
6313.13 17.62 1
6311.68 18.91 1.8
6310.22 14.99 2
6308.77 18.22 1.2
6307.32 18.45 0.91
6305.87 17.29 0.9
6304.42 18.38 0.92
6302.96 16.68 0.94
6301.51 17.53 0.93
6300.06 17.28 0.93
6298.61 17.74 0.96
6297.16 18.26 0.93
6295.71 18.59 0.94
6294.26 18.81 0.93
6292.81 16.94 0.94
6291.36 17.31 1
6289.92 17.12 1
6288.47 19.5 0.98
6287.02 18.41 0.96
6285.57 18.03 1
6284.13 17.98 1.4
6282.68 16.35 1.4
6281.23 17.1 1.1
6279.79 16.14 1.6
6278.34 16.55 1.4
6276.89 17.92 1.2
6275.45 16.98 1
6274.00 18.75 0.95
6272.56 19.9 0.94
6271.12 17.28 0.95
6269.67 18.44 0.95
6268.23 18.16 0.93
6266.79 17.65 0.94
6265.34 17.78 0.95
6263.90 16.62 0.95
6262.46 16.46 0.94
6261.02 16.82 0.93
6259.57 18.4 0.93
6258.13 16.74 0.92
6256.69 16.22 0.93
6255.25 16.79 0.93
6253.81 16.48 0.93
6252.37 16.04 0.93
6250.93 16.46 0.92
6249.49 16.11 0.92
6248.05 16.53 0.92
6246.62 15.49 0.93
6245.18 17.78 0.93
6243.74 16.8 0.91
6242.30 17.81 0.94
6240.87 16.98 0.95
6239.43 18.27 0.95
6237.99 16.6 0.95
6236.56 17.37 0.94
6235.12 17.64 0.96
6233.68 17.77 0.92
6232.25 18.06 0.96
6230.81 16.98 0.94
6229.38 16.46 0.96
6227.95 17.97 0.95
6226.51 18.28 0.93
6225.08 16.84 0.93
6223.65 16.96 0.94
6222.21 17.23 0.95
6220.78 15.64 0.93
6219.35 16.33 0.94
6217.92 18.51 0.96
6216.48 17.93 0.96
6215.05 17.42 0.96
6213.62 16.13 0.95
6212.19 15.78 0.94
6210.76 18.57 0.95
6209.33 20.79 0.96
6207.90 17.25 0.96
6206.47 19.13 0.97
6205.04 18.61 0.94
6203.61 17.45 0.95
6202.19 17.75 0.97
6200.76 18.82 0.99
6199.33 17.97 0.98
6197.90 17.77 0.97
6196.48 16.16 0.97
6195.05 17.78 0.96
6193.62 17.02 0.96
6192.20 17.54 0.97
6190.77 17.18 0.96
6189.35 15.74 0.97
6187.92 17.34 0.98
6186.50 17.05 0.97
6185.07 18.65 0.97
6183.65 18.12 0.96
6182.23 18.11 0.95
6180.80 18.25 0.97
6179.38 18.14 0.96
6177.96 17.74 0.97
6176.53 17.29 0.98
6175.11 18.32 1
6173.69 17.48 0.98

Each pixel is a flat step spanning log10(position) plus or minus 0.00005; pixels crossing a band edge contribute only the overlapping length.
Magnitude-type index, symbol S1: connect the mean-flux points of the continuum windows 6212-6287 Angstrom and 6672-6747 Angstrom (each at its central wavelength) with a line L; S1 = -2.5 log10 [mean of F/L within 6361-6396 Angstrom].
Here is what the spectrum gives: -0.022 mag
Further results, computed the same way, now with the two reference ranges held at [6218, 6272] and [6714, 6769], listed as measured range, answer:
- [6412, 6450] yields -0.04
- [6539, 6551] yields -0.09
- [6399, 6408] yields -0.03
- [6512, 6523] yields -0.06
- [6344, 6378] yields -0.02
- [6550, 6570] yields 0.00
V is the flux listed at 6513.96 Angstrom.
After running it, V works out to 19.73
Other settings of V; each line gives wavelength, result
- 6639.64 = 18.94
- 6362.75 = 16.28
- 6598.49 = 20.04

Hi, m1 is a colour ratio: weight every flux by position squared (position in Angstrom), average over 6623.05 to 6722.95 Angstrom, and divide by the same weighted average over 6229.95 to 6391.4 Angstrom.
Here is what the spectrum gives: 1.1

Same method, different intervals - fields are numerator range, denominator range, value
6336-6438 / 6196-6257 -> 1.09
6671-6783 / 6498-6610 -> 1.03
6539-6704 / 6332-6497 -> 1.08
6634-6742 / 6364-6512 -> 1.09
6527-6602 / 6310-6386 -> 1.10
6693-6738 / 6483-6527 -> 1.09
